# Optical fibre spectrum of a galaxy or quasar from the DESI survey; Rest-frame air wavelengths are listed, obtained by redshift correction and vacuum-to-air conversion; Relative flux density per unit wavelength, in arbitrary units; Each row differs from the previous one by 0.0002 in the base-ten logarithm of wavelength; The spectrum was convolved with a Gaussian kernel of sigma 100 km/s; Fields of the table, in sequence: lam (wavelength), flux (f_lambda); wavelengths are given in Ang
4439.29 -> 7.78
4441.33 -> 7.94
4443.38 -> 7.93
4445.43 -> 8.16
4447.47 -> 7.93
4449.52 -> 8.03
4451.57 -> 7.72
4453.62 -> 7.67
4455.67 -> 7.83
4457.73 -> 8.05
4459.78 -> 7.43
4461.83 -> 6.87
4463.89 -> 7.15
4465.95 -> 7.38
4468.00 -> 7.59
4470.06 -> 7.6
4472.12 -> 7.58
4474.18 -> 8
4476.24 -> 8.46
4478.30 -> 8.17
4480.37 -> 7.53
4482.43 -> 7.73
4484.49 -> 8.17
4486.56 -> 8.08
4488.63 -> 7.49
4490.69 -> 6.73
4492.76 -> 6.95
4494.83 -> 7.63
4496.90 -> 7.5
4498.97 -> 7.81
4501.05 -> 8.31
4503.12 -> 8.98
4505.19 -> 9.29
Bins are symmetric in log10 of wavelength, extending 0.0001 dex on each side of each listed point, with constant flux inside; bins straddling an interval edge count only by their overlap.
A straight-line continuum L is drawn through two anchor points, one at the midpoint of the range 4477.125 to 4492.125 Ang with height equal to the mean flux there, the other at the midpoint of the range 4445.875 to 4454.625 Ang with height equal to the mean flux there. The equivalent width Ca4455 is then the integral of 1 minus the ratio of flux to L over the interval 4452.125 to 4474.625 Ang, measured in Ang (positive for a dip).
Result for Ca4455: 0.71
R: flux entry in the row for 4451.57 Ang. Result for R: 7.72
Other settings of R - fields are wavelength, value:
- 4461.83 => 6.87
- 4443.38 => 7.93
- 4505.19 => 9.29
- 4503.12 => 8.98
